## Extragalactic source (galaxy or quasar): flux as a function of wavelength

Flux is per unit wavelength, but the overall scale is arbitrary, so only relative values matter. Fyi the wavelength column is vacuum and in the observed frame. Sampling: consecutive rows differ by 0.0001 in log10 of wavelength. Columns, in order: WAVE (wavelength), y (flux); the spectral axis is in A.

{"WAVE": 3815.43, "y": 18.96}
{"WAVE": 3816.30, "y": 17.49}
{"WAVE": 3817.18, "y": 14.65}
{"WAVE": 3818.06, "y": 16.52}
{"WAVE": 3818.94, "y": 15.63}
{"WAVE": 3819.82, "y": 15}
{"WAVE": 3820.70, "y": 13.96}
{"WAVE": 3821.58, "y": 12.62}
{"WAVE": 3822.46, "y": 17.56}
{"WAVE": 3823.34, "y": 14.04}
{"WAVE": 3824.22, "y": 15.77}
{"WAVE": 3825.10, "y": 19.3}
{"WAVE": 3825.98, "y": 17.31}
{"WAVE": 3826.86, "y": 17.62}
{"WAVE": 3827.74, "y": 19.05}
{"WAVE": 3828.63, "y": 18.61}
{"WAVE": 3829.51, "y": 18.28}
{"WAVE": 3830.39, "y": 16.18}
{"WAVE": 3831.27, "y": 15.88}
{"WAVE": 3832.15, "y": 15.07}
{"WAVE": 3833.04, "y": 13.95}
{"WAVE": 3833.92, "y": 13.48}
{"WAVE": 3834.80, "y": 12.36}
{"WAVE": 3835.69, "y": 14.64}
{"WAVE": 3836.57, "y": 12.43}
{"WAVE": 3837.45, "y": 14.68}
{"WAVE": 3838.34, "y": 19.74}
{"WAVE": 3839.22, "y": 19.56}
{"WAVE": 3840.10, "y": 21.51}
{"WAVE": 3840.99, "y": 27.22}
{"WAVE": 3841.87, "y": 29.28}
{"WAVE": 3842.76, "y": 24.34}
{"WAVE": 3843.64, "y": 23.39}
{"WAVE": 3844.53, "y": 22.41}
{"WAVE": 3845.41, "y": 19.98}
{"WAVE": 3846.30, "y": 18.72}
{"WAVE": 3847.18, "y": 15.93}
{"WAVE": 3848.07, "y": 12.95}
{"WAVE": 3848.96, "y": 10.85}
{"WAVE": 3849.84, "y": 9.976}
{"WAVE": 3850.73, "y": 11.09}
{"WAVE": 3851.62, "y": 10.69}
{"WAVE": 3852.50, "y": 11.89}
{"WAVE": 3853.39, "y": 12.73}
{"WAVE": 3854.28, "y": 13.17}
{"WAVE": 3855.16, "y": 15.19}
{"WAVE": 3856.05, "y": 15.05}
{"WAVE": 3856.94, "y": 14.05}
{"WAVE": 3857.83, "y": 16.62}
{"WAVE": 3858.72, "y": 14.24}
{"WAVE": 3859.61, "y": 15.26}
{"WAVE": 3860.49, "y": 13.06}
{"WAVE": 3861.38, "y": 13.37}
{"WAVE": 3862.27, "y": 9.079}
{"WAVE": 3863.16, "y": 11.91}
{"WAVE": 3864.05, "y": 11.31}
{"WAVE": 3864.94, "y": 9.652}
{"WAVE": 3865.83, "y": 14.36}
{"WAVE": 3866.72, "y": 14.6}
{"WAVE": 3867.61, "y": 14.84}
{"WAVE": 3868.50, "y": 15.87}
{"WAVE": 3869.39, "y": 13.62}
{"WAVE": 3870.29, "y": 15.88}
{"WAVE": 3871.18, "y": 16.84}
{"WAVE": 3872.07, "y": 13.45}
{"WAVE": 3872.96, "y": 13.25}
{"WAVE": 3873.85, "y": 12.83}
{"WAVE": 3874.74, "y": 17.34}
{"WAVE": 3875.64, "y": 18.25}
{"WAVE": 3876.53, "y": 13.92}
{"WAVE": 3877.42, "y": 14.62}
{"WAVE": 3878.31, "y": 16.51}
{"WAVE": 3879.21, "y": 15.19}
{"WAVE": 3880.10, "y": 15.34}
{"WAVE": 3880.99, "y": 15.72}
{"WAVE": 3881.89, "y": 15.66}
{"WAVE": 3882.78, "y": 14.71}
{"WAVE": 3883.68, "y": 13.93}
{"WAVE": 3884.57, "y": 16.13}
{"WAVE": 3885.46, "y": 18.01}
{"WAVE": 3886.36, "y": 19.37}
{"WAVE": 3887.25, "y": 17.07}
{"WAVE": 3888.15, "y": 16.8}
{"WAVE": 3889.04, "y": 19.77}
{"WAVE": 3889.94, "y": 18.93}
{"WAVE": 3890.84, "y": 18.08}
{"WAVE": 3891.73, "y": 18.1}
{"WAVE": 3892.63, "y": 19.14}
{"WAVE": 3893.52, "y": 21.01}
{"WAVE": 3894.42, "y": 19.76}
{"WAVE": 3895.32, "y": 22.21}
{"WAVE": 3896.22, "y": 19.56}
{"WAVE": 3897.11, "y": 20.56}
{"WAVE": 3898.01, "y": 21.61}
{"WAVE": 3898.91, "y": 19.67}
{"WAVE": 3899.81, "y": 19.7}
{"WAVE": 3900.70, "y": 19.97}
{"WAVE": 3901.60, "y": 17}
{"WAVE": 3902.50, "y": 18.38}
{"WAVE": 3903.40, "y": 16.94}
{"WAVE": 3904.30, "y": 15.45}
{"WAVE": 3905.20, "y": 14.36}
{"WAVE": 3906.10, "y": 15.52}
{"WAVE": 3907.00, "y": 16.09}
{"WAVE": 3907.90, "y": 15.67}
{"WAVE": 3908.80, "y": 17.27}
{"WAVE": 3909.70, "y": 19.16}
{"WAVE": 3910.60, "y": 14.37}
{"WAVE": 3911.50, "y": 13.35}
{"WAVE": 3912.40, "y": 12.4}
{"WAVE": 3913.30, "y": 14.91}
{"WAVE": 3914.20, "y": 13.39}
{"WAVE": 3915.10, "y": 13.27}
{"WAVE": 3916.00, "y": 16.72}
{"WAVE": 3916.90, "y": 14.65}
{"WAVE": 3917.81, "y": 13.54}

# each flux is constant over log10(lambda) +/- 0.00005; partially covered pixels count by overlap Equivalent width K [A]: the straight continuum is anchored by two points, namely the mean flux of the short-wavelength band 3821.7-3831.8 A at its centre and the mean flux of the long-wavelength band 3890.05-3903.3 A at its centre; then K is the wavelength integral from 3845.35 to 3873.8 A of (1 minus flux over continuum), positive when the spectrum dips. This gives 7.16 A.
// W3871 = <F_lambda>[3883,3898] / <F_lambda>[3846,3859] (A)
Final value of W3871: 1.39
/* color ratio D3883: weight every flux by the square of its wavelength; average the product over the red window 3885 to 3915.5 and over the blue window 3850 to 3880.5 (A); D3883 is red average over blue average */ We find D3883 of 1.28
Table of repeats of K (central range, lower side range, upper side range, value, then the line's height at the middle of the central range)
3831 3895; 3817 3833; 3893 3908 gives 5.3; 17.4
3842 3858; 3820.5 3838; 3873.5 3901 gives 0.6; 16.4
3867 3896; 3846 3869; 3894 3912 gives -1.7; 15.7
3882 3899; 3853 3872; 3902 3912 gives -3.7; 15.2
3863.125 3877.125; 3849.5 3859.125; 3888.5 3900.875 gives 1.3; 15.8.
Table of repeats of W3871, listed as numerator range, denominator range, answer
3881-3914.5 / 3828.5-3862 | 1.07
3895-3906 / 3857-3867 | 1.43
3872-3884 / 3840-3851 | 0.79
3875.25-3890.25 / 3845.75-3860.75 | 1.20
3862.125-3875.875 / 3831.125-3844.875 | 0.74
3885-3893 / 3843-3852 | 1.16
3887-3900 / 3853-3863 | 1.42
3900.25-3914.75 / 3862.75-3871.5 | 1.15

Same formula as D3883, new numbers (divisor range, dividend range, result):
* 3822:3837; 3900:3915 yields 1.04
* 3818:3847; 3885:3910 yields 1.07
